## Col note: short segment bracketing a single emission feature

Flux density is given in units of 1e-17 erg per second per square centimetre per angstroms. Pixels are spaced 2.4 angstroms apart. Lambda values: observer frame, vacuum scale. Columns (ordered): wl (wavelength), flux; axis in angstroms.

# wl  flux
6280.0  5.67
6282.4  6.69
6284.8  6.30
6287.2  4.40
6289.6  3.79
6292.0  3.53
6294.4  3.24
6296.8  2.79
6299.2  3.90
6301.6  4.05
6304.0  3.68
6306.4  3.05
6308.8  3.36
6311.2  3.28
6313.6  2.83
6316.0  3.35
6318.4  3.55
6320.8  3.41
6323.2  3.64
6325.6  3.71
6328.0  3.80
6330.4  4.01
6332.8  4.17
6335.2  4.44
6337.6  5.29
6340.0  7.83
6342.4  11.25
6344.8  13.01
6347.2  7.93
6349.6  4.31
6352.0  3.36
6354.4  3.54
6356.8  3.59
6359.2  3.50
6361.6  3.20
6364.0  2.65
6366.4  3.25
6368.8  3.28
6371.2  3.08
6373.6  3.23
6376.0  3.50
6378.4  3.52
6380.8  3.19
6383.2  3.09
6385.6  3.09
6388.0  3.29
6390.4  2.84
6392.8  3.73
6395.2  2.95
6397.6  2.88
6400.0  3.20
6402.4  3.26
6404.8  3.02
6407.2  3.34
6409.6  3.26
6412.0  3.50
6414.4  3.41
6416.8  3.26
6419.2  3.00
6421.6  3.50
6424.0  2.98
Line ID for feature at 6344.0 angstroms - [O III]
